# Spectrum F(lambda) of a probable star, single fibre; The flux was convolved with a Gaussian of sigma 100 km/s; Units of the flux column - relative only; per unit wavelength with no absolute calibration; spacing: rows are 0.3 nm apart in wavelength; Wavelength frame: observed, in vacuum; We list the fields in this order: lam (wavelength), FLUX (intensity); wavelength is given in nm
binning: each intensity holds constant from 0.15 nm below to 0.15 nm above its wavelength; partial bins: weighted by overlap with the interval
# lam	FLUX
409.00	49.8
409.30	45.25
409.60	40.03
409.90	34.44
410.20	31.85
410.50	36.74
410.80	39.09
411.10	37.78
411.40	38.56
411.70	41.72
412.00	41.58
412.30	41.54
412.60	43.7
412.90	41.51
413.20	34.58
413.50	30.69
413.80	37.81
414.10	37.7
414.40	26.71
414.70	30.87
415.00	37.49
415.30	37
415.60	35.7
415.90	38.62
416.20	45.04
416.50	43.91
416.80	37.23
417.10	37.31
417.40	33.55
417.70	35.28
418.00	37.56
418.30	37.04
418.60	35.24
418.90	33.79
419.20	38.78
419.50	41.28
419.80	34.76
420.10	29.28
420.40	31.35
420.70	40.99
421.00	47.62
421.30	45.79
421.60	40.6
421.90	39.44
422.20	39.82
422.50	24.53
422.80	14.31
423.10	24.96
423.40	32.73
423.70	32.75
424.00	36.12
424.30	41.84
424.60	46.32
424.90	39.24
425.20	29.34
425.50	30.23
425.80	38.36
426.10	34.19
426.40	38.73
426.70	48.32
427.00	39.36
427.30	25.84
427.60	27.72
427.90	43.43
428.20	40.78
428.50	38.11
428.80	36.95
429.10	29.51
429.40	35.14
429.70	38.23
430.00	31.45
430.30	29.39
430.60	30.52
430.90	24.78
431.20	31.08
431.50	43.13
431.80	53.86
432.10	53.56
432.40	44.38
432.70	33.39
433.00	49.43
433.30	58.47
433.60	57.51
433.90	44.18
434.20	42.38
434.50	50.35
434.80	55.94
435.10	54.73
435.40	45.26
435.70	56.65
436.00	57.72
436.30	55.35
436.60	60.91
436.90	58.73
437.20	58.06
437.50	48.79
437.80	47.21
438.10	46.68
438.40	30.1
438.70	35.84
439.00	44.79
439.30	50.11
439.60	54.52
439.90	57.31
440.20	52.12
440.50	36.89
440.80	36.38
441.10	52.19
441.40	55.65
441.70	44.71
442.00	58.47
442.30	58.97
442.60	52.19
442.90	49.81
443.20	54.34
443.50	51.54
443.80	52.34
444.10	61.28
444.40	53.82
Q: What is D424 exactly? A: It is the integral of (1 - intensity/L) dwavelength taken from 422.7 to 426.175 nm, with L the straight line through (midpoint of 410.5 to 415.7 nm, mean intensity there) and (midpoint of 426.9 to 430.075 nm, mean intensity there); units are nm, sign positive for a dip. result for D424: 0.20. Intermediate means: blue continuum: 37.3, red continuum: 35.2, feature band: 33.6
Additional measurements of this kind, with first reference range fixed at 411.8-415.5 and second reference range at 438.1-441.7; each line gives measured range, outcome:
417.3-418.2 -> 0.06 nm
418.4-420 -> 0.09 nm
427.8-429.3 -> 0.16 nm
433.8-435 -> -0.13 nm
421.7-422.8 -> 0.21 nm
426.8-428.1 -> 0.21 nm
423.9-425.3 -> 0.06 nm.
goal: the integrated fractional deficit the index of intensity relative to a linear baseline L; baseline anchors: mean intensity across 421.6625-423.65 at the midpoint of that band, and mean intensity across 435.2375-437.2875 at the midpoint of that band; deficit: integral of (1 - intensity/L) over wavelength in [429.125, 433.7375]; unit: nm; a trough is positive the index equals 0.639 nm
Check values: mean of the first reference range 30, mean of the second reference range 56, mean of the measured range 40.6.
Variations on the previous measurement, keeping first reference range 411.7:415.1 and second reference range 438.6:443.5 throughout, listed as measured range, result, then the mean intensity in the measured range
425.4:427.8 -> 0.42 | 35.6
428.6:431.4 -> 0.78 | 32.2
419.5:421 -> 0.15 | 36.2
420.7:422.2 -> -0.08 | 42.8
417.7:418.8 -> 0.08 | 36.3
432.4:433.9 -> -0.08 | 48.6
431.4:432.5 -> -0.09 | 49.2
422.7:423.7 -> 0.38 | 25.8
